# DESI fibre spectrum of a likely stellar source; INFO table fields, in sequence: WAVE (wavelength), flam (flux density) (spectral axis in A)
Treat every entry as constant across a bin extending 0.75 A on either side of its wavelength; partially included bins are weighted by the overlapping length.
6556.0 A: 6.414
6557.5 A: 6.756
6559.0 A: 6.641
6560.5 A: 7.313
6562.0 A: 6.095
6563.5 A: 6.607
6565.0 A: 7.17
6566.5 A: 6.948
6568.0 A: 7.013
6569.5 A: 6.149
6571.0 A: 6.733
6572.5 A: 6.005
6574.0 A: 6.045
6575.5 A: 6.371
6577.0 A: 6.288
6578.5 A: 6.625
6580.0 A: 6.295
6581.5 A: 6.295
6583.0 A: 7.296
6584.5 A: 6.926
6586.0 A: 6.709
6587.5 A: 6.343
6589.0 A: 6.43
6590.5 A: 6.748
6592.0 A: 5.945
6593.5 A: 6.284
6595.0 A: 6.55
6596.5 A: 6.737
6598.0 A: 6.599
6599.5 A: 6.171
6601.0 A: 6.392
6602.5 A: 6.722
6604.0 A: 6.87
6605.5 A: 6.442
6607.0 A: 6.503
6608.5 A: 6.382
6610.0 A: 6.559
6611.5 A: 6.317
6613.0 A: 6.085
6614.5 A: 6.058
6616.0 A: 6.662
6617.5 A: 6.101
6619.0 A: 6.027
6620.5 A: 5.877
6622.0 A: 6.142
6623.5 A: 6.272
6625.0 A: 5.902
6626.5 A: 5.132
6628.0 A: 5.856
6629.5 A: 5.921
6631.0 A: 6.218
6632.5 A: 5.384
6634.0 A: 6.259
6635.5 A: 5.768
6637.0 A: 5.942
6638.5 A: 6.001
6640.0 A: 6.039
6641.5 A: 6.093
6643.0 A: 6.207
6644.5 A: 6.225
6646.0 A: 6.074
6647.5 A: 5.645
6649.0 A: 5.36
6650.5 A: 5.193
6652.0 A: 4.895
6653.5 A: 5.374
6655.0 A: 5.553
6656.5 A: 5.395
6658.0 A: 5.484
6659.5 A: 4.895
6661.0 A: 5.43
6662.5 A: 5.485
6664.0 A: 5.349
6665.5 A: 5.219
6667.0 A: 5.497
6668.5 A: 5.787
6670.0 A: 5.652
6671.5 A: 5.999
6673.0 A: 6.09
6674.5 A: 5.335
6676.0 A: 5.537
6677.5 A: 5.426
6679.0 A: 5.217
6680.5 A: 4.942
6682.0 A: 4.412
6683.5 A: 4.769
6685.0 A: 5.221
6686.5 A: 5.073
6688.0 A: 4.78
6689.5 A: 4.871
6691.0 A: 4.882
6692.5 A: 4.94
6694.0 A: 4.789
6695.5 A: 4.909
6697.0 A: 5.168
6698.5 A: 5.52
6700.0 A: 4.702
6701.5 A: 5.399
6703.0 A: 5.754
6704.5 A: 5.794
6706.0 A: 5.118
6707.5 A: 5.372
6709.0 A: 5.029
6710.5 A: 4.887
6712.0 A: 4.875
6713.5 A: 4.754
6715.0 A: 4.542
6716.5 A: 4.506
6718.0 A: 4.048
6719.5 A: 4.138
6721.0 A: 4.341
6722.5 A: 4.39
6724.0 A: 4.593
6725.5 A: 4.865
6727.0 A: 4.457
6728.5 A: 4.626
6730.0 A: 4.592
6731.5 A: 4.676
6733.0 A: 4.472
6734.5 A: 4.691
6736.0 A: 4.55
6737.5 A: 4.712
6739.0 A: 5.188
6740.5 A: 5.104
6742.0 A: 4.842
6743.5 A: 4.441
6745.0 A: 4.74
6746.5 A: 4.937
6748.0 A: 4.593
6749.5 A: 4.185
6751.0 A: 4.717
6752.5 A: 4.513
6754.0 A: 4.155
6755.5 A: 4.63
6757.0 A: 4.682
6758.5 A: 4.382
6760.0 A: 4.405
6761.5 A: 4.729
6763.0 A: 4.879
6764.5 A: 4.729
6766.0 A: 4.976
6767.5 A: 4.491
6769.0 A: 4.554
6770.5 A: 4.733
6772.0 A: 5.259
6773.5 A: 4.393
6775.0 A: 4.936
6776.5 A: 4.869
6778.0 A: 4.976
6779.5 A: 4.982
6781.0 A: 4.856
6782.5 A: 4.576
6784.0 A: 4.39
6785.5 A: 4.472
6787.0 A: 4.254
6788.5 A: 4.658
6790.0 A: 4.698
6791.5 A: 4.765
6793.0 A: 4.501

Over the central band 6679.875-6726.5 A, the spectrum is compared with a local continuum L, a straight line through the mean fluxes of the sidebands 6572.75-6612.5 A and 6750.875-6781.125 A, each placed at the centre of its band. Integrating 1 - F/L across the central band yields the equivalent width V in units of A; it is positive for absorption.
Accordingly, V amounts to 4.09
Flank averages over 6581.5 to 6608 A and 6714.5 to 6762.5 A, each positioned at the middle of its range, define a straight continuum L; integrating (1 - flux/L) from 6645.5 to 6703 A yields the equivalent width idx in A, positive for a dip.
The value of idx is 2.0 A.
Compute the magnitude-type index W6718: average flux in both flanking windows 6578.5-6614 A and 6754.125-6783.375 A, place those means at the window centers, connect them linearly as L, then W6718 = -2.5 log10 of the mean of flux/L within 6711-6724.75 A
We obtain 0.17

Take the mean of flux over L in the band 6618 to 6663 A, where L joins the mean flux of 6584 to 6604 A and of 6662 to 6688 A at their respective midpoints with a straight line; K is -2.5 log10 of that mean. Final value 0.02 mag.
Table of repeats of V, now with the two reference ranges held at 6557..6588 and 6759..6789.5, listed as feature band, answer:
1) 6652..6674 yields 1.0 A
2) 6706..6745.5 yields 3.7 A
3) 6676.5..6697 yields 2.1 A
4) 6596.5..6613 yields -0.5 A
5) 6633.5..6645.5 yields -0.2 A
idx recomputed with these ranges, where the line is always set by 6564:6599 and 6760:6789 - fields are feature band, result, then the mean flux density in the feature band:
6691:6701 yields 0.83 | 5.01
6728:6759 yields 2.26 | 4.64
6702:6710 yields -0.05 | 5.4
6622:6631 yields 0.35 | 5.88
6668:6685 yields 0.84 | 5.37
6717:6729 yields 1.78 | 4.43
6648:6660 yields 1.17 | 5.28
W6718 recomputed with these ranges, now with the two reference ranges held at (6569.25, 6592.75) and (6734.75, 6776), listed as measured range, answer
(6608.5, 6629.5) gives -0.002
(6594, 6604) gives -0.047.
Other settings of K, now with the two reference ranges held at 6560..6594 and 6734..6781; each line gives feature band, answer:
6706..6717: 0.07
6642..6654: 0.04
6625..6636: 0.04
